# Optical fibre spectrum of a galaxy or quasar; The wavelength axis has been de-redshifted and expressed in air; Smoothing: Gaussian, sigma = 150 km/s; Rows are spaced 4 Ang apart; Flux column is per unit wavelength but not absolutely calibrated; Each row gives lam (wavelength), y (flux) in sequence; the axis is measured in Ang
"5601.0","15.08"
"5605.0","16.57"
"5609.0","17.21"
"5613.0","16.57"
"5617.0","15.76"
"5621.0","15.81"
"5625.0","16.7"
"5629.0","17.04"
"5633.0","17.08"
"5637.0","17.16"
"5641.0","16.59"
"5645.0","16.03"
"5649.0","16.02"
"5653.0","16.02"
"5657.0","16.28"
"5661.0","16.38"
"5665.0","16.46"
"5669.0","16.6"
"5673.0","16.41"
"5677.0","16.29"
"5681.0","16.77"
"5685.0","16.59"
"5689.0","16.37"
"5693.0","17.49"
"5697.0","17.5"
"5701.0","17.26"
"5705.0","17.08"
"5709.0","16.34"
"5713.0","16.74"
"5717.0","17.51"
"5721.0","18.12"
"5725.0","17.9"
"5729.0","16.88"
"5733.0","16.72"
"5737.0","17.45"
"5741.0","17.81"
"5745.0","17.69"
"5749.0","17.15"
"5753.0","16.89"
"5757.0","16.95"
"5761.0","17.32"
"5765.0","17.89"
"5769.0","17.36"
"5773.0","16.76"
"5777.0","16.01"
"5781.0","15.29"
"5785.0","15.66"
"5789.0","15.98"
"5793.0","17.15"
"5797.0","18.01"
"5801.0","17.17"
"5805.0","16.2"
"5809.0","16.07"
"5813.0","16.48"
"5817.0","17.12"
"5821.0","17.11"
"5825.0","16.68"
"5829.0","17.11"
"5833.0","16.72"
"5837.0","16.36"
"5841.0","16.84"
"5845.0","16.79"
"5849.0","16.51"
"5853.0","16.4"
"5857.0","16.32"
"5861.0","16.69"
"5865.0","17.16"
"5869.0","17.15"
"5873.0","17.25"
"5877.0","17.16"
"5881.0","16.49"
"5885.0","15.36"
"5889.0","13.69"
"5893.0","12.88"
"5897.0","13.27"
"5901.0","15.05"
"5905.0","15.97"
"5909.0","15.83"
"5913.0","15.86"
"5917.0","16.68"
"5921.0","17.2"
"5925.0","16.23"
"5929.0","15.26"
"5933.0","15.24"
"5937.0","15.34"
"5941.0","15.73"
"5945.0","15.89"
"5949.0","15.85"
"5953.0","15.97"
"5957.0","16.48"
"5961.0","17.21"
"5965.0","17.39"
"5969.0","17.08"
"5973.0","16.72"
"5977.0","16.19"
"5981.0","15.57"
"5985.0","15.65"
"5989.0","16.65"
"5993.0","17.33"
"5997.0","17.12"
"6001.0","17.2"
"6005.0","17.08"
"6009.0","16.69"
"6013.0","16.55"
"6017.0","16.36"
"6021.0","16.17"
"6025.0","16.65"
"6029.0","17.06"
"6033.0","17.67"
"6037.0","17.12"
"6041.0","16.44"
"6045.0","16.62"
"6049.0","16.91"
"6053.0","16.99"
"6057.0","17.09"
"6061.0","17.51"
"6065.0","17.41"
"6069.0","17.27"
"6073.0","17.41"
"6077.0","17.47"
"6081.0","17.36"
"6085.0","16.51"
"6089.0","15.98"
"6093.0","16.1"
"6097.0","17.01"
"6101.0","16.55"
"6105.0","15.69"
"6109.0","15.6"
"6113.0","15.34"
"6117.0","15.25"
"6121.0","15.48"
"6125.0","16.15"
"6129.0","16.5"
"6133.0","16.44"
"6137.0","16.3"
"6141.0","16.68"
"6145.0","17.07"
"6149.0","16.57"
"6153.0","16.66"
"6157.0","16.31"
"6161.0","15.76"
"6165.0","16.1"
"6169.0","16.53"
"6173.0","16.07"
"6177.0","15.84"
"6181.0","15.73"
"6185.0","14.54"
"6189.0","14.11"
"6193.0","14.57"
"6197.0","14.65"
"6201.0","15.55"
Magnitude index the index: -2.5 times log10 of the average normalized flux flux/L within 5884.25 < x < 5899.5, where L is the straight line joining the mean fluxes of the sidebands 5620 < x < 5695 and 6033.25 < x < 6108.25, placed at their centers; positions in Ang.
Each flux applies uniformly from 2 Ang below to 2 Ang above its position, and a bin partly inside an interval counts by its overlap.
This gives 0.22 mag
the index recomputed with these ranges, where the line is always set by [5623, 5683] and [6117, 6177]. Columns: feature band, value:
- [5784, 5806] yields -0.020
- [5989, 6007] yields -0.050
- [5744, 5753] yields -0.051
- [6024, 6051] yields -0.039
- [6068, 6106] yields -0.029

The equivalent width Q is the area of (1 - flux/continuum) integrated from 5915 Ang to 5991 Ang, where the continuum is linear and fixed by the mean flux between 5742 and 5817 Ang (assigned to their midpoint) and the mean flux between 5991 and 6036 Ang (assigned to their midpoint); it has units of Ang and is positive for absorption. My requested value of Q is 2.9 Ang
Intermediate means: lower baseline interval 16.8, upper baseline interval 16.9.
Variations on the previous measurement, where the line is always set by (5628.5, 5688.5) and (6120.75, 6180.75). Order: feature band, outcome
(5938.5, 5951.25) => 0.4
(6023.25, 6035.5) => -0.6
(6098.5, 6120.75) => 0.8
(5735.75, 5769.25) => -1.9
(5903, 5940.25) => 1.0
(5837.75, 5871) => -0.6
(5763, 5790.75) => 0.0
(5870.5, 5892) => 0.7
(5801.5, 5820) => -0.1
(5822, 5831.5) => -0.3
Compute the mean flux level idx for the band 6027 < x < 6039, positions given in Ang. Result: 17.3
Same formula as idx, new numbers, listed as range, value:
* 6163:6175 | 16.2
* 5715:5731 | 17.6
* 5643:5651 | 16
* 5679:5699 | 16.9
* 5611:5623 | 16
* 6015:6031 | 16.6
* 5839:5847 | 16.8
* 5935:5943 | 15.5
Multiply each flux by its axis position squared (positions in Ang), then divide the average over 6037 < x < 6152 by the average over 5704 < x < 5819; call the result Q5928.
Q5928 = 1.09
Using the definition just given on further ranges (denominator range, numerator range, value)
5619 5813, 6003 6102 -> 1.13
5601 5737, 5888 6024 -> 1.06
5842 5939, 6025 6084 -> 1.14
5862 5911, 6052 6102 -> 1.16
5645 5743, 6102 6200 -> 1.10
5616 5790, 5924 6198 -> 1.10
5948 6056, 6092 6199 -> 1.00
